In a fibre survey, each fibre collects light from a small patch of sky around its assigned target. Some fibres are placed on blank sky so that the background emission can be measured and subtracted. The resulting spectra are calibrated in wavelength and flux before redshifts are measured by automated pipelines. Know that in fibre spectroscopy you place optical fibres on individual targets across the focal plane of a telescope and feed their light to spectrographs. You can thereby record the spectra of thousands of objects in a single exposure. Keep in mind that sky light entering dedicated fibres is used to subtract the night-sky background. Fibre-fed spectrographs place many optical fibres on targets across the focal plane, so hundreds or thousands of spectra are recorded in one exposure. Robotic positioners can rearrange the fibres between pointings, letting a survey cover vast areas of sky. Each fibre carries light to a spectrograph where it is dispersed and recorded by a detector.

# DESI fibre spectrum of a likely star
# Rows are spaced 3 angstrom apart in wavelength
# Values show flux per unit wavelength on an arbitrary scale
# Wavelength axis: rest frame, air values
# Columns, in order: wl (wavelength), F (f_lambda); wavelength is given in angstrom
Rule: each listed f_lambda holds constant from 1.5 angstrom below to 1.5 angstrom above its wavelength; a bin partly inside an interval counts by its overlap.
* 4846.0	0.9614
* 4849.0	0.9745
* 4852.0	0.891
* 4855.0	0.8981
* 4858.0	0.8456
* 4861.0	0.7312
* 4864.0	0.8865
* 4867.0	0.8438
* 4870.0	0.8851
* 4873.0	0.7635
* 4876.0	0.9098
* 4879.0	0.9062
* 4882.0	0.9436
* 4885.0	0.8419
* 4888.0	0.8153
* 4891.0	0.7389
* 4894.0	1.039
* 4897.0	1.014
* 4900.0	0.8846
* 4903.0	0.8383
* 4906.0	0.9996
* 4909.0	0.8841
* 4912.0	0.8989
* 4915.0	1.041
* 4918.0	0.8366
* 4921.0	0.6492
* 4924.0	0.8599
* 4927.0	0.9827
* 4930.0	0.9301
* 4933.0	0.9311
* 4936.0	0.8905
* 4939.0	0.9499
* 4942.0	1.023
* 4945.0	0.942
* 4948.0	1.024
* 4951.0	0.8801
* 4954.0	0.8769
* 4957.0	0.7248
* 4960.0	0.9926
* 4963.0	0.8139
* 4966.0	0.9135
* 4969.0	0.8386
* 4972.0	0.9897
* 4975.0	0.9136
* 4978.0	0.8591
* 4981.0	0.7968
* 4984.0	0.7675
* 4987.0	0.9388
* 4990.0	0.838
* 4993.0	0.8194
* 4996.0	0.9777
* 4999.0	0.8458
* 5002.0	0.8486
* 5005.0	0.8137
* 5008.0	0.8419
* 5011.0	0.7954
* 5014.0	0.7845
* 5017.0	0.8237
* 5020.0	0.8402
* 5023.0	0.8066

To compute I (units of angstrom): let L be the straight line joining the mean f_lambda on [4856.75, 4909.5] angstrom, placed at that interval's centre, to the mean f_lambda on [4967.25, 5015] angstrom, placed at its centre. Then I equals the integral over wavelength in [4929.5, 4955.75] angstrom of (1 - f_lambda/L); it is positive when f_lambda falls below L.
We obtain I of -2.2 angstrom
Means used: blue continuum 0.876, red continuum 0.855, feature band 0.937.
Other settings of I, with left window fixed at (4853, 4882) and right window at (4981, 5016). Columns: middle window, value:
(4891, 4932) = -2.60 angstrom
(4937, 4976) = -3.12 angstrom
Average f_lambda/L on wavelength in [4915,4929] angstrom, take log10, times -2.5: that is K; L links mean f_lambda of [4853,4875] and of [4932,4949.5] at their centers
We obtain 0.09 mag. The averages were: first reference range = 0.839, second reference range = 0.961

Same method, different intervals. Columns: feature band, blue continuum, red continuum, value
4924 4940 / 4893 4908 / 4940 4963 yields 0.000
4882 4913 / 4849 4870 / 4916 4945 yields -0.020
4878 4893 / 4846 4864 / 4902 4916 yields 0.067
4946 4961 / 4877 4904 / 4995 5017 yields -0.042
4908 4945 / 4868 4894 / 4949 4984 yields -0.051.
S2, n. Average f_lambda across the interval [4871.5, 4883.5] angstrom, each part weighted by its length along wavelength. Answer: 0.881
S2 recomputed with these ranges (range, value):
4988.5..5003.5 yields 0.866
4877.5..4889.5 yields 0.877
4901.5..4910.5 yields 0.907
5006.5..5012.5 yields 0.819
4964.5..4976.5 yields 0.914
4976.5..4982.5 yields 0.828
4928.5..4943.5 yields 0.945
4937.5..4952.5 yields 0.964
